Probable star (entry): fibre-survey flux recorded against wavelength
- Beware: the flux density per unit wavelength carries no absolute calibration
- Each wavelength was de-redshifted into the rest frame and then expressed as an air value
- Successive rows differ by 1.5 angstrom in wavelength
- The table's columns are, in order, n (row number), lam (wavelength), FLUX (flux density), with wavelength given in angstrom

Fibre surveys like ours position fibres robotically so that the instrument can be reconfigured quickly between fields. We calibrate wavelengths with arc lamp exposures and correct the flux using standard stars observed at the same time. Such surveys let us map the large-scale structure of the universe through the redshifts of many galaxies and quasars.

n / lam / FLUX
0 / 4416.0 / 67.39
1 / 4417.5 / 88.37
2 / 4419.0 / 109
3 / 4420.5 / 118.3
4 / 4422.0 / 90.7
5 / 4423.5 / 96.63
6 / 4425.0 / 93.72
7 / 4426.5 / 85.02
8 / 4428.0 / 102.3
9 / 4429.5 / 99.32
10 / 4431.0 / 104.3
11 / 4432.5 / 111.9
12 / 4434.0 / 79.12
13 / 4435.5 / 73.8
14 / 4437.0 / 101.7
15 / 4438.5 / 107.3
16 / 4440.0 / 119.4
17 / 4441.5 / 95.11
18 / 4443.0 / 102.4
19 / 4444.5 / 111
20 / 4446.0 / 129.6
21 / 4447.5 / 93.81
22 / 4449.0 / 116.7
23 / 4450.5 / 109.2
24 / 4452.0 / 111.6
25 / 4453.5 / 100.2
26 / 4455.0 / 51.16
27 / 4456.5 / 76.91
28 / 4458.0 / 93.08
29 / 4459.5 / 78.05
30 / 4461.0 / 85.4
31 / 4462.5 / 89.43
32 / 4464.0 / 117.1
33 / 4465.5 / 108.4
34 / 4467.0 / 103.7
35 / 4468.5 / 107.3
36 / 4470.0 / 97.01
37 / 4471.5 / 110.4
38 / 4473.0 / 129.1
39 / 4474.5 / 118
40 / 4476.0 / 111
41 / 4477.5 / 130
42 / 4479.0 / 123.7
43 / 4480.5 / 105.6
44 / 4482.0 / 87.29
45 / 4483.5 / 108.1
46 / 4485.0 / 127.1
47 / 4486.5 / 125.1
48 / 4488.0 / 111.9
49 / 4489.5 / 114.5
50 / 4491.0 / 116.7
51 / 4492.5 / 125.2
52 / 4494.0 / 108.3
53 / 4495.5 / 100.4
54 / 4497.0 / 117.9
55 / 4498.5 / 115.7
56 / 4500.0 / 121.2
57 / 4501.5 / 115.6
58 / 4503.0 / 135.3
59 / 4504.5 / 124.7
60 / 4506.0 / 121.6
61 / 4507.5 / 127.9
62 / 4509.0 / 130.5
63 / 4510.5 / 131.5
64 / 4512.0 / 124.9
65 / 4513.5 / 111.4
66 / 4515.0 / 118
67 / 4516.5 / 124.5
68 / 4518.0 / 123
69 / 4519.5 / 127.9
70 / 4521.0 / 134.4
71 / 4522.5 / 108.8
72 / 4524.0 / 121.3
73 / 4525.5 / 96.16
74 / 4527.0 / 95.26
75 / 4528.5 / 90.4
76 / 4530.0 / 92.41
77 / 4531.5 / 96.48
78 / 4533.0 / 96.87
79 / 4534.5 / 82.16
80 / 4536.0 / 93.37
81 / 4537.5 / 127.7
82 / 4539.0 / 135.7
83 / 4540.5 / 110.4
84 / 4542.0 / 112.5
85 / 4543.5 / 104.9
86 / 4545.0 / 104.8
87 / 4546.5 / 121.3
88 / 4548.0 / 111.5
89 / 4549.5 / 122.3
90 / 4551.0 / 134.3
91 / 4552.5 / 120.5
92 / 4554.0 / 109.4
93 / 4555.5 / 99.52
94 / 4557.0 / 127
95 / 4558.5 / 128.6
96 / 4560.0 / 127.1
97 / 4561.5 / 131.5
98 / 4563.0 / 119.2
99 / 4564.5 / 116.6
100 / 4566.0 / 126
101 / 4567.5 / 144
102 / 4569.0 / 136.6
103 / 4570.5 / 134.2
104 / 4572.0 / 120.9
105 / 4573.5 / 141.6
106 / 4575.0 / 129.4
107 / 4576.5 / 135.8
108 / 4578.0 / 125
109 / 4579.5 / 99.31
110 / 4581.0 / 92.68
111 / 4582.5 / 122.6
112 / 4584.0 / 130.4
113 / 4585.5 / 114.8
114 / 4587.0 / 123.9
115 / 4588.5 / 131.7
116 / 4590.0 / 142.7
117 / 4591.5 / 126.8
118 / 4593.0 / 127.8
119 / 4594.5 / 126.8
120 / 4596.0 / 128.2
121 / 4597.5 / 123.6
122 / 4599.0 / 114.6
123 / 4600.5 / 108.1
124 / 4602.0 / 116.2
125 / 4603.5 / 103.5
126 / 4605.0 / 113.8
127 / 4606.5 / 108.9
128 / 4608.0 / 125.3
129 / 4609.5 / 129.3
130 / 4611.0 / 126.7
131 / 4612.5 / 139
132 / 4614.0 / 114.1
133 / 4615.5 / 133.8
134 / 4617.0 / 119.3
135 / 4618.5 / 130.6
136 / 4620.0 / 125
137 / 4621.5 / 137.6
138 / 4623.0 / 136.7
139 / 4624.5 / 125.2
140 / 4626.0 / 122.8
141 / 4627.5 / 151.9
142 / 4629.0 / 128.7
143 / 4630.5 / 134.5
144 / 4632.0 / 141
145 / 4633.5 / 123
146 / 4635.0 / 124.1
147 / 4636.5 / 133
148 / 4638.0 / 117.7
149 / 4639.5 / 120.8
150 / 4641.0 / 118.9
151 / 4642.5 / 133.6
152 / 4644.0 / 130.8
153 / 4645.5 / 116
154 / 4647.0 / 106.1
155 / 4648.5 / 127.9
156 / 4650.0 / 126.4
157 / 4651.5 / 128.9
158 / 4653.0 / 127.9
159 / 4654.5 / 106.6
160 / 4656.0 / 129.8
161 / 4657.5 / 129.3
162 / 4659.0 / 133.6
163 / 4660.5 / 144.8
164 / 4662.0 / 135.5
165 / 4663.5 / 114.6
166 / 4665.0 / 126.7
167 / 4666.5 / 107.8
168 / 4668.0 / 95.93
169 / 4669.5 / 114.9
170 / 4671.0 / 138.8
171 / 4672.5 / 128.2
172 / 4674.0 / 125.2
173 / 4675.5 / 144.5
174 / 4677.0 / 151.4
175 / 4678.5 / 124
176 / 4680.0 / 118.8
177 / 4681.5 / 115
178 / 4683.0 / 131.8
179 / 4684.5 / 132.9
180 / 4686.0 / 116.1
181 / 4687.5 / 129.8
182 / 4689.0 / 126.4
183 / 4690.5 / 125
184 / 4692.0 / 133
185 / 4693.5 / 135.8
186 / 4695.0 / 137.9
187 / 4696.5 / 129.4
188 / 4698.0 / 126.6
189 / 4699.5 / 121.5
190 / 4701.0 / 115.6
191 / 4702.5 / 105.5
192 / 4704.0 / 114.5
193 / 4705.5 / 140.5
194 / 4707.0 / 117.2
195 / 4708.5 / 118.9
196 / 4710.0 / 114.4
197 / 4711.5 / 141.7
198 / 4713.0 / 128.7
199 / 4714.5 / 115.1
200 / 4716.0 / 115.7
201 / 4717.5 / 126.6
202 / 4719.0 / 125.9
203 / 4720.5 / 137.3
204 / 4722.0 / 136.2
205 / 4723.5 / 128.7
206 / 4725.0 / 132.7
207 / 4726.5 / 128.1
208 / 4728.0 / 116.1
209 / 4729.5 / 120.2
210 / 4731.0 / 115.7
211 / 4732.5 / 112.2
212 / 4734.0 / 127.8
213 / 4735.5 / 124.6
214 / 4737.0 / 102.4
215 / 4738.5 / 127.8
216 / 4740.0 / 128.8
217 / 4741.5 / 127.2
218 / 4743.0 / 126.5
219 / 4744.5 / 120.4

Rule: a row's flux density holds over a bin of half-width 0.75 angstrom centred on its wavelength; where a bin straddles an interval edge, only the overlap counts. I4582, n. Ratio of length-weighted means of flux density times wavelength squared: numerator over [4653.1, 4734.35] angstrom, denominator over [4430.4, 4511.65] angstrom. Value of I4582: 1.27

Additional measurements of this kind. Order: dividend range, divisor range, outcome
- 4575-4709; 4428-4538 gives 1.23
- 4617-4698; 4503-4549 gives 1.19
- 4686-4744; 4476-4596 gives 1.13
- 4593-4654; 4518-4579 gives 1.10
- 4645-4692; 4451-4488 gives 1.31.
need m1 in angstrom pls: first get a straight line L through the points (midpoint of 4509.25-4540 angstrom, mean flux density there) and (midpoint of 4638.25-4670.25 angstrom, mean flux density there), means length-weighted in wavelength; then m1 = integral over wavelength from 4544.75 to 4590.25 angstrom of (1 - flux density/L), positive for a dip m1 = -3.1 angstrom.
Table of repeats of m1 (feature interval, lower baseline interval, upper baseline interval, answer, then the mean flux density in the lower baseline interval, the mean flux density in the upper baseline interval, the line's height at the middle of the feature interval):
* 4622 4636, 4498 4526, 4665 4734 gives -0.9 angstrom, 122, 125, 124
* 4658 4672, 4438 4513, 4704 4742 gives -0.3 angstrom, 110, 124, 121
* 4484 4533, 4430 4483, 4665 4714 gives -4.0 angstrom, 103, 125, 108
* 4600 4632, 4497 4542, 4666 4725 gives -1.3 angstrom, 115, 126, 121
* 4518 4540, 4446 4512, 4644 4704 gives 1.3 angstrom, 110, 125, 114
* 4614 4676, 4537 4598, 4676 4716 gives -1.0 angstrom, 123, 126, 125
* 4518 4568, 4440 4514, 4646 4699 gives 0.7 angstrom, 110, 126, 116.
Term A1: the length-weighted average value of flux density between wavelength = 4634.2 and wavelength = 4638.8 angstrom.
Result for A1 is 125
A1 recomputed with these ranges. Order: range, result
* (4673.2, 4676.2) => 135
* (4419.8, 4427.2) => 96.8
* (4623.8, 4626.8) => 124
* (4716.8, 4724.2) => 131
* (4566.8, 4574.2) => 135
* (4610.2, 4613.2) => 133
